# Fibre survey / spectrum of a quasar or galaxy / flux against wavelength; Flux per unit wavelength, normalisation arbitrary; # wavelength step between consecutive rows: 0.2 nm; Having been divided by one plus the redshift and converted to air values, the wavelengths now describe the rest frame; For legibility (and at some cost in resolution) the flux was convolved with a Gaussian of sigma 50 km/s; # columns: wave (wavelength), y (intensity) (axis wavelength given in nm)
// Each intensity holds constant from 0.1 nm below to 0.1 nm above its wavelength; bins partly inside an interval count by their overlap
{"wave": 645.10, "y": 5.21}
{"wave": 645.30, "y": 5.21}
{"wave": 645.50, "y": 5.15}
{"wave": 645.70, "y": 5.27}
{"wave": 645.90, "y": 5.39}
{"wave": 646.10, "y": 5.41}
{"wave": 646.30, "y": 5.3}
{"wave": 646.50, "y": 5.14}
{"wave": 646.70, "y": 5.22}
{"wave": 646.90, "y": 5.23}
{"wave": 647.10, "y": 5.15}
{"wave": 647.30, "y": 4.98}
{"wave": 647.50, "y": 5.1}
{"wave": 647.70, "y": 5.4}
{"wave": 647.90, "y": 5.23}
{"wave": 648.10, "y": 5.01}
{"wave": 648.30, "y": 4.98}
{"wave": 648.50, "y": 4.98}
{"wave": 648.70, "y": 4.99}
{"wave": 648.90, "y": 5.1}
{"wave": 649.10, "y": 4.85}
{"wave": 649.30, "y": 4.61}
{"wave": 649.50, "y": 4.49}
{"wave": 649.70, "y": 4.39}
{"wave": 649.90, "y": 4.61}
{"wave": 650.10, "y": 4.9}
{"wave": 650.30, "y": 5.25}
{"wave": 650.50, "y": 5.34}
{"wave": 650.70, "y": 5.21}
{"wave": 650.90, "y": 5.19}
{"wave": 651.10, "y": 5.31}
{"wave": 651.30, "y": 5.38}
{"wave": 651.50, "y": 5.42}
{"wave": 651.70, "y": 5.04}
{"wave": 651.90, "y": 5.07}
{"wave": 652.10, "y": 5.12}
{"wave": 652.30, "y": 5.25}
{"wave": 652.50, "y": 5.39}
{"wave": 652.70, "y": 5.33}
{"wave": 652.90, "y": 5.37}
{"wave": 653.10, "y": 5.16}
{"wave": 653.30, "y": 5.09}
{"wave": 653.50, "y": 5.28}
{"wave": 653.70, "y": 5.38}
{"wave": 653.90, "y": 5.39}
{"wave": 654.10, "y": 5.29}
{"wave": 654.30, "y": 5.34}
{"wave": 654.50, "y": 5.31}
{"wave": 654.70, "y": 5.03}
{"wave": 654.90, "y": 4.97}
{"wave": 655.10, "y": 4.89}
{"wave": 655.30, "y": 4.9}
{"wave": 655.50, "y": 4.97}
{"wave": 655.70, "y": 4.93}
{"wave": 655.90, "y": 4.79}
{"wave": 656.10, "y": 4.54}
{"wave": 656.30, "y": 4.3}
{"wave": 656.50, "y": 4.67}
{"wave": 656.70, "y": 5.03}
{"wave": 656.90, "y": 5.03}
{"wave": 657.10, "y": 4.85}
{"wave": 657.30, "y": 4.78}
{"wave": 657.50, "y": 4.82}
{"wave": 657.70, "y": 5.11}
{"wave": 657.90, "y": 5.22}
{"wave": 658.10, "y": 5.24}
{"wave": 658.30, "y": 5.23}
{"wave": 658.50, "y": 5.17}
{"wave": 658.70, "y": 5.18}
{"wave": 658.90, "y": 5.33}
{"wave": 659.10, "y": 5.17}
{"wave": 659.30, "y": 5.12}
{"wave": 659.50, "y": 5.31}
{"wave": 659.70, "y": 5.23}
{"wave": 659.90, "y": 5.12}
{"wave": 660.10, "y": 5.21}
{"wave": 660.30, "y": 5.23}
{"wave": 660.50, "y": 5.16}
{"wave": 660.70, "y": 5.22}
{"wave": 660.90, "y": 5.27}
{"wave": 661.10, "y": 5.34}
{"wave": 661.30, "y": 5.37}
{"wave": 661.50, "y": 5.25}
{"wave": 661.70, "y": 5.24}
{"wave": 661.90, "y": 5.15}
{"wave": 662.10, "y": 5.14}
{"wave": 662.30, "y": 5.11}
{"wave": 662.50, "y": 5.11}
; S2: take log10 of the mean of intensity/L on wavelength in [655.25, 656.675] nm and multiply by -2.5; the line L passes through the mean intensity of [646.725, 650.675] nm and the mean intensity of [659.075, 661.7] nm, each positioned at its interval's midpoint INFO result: 0.09 mag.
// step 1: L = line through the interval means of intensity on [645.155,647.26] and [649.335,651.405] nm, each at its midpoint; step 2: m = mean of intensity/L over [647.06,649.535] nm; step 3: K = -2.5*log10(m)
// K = 0.03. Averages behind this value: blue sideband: 5.24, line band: 5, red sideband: 5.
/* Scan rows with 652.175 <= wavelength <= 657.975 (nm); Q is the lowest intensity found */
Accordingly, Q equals 4.3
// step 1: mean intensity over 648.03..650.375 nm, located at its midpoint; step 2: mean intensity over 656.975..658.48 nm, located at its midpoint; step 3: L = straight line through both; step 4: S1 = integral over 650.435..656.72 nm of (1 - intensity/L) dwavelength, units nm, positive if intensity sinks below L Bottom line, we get -0.22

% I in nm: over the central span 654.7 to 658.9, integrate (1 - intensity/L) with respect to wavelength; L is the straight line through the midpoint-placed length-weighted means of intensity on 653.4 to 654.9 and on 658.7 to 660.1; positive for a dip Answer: 0.237 nm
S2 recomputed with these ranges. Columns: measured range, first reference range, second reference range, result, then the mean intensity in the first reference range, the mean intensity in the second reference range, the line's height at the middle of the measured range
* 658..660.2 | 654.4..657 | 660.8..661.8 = -0.017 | 4.87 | 5.29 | 5.13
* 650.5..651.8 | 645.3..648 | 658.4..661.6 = -0.007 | 5.23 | 5.23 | 5.23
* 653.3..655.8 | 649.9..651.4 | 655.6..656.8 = -0.062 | 5.18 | 4.71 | 4.85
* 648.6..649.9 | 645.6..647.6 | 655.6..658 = 0.087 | 5.22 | 4.84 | 5.12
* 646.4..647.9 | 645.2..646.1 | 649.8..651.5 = 0.013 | 5.27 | 5.16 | 5.24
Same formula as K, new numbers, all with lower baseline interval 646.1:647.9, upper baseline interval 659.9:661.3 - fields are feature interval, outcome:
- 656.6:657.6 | 0.07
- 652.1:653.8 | -0.01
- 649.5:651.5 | 0.03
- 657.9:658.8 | 0.01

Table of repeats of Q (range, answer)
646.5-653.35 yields 4.39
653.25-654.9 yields 4.97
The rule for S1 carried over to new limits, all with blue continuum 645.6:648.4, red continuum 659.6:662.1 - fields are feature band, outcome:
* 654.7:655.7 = 0.05 nm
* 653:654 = -0.01 nm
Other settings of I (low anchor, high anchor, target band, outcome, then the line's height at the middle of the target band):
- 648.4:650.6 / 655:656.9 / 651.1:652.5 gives -0.11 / 4.84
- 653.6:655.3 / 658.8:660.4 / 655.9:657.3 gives 0.12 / 5.2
